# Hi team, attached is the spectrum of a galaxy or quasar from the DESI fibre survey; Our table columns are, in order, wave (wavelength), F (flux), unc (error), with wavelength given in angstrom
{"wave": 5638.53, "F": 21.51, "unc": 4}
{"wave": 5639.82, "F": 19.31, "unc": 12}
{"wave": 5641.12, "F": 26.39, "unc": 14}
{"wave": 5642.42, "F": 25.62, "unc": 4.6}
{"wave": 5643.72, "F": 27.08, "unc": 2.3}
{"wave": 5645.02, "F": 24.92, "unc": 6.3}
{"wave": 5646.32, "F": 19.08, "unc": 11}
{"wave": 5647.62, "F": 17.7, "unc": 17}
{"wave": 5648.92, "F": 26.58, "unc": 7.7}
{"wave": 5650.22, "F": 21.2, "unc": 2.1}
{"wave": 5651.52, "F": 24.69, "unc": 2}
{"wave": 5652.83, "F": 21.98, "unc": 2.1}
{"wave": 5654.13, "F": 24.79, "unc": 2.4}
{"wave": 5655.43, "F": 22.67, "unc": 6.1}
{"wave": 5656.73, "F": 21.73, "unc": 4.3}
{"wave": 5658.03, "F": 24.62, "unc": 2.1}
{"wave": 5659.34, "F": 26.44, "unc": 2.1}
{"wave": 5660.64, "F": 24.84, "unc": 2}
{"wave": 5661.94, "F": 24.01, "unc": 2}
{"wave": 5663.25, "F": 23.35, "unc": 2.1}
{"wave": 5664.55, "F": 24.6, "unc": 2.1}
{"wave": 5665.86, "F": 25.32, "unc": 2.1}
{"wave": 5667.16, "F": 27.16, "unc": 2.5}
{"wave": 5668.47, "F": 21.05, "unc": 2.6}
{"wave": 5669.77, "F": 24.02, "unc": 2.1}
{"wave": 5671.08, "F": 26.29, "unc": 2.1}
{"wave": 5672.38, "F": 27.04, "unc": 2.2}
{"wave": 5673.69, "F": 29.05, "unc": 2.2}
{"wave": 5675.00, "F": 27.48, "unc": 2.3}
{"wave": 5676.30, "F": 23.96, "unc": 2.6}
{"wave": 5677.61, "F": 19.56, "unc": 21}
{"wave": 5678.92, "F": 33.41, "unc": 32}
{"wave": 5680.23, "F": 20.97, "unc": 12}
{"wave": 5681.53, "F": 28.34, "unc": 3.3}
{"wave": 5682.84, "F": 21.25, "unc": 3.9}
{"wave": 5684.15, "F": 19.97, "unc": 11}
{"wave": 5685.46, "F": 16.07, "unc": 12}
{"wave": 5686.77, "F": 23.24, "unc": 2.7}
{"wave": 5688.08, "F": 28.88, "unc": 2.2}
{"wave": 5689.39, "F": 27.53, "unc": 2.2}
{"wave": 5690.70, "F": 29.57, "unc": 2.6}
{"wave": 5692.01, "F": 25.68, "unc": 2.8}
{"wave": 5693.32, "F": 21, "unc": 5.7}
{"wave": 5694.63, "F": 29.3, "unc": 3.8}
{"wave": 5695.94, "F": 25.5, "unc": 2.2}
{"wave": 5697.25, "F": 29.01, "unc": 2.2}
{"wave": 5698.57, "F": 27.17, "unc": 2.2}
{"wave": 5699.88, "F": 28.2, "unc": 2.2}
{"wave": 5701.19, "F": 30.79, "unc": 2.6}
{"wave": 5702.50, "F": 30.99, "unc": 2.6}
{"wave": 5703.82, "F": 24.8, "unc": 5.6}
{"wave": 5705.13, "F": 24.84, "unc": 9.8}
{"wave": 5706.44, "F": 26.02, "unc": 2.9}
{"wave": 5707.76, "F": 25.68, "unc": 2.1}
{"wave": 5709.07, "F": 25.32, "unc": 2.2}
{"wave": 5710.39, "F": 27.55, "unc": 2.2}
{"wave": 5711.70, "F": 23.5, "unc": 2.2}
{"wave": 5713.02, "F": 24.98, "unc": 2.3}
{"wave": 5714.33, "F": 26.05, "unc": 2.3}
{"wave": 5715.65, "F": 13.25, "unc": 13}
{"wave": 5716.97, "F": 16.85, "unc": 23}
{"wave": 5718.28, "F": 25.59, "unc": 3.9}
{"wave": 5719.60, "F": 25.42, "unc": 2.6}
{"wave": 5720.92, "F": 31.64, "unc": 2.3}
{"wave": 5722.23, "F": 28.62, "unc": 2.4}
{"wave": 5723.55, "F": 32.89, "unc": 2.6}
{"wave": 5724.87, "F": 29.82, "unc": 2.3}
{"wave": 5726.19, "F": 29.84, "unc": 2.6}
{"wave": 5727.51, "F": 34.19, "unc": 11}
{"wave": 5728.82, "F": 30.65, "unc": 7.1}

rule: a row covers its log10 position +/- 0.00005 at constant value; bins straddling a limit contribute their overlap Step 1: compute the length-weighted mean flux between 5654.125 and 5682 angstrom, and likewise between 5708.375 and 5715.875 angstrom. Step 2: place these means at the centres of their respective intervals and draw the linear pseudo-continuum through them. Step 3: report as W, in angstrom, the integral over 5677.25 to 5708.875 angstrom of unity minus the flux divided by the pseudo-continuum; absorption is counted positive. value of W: -1.7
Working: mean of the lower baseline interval 25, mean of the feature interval 25.8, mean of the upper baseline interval 24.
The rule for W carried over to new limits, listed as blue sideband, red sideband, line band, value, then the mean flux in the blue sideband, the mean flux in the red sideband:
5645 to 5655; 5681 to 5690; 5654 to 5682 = -2.4 angstrom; 22.5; 23.5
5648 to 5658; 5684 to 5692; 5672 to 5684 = -0.6 angstrom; 23.3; 24.6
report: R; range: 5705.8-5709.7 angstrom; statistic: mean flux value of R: 25.7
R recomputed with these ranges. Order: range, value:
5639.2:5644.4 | 24.6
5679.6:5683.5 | 23.6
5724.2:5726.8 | 29.8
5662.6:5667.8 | 25.1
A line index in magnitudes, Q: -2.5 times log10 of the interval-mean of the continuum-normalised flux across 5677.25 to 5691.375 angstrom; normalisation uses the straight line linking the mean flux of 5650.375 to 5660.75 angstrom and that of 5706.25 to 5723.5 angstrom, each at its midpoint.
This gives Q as -0.01 mag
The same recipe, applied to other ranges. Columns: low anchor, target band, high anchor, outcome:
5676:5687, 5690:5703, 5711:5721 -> -0.205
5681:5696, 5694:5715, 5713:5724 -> -0.087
